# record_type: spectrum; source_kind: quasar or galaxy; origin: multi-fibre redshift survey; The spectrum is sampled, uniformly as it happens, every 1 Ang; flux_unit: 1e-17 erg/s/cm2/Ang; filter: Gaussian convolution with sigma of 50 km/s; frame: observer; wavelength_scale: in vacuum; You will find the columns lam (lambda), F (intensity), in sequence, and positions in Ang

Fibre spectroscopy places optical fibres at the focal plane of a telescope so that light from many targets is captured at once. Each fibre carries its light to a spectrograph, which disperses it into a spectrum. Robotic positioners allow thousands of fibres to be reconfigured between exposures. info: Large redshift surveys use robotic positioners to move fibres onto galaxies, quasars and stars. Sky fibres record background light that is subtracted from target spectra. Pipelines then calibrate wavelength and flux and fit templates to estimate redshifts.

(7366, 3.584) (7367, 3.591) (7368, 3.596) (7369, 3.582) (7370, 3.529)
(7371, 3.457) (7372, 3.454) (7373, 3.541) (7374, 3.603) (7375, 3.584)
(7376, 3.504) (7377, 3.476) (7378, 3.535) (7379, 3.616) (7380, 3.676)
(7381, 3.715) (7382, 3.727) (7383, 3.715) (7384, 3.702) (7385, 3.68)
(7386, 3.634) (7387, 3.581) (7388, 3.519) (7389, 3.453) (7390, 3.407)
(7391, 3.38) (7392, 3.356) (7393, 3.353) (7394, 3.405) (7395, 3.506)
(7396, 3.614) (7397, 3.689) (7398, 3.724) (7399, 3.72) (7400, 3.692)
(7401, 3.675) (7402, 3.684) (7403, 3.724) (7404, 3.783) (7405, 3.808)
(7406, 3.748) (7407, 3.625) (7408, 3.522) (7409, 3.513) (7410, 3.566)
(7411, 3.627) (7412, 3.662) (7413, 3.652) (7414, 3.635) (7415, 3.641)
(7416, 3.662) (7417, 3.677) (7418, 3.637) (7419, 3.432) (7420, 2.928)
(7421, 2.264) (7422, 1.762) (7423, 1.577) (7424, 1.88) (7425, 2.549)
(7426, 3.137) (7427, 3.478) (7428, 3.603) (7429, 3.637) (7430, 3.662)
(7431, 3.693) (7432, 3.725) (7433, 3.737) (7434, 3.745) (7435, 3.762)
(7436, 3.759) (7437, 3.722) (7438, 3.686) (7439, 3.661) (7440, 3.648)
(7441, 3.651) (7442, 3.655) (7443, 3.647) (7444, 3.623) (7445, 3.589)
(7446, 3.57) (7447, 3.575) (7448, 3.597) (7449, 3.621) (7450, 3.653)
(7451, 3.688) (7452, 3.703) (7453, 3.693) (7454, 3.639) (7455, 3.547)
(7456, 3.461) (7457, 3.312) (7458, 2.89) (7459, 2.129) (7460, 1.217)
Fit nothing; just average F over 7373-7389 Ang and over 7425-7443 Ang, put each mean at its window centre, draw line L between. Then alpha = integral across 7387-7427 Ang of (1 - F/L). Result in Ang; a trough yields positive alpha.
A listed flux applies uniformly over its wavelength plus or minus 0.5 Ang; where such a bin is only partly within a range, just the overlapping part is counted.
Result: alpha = 2.7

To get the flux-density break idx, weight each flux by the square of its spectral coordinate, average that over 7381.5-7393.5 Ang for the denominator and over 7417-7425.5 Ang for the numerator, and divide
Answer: 0.73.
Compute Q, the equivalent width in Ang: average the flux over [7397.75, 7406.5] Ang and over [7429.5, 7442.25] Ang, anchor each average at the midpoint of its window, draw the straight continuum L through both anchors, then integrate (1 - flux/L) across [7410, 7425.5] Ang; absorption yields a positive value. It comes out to 2.8 Ang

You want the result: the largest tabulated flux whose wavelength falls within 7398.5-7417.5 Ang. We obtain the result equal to 3.808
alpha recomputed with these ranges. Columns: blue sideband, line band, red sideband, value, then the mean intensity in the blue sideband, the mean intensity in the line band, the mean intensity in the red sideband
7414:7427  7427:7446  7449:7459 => -3.1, 2.9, 3.67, 3.45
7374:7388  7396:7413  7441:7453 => -0.2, 3.62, 3.67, 3.63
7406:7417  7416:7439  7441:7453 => 2.4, 3.62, 3.25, 3.63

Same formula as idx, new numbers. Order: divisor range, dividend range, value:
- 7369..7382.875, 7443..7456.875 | 1.03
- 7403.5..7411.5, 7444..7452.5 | 1.00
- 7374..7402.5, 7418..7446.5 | 0.94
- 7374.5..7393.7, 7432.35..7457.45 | 1.04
